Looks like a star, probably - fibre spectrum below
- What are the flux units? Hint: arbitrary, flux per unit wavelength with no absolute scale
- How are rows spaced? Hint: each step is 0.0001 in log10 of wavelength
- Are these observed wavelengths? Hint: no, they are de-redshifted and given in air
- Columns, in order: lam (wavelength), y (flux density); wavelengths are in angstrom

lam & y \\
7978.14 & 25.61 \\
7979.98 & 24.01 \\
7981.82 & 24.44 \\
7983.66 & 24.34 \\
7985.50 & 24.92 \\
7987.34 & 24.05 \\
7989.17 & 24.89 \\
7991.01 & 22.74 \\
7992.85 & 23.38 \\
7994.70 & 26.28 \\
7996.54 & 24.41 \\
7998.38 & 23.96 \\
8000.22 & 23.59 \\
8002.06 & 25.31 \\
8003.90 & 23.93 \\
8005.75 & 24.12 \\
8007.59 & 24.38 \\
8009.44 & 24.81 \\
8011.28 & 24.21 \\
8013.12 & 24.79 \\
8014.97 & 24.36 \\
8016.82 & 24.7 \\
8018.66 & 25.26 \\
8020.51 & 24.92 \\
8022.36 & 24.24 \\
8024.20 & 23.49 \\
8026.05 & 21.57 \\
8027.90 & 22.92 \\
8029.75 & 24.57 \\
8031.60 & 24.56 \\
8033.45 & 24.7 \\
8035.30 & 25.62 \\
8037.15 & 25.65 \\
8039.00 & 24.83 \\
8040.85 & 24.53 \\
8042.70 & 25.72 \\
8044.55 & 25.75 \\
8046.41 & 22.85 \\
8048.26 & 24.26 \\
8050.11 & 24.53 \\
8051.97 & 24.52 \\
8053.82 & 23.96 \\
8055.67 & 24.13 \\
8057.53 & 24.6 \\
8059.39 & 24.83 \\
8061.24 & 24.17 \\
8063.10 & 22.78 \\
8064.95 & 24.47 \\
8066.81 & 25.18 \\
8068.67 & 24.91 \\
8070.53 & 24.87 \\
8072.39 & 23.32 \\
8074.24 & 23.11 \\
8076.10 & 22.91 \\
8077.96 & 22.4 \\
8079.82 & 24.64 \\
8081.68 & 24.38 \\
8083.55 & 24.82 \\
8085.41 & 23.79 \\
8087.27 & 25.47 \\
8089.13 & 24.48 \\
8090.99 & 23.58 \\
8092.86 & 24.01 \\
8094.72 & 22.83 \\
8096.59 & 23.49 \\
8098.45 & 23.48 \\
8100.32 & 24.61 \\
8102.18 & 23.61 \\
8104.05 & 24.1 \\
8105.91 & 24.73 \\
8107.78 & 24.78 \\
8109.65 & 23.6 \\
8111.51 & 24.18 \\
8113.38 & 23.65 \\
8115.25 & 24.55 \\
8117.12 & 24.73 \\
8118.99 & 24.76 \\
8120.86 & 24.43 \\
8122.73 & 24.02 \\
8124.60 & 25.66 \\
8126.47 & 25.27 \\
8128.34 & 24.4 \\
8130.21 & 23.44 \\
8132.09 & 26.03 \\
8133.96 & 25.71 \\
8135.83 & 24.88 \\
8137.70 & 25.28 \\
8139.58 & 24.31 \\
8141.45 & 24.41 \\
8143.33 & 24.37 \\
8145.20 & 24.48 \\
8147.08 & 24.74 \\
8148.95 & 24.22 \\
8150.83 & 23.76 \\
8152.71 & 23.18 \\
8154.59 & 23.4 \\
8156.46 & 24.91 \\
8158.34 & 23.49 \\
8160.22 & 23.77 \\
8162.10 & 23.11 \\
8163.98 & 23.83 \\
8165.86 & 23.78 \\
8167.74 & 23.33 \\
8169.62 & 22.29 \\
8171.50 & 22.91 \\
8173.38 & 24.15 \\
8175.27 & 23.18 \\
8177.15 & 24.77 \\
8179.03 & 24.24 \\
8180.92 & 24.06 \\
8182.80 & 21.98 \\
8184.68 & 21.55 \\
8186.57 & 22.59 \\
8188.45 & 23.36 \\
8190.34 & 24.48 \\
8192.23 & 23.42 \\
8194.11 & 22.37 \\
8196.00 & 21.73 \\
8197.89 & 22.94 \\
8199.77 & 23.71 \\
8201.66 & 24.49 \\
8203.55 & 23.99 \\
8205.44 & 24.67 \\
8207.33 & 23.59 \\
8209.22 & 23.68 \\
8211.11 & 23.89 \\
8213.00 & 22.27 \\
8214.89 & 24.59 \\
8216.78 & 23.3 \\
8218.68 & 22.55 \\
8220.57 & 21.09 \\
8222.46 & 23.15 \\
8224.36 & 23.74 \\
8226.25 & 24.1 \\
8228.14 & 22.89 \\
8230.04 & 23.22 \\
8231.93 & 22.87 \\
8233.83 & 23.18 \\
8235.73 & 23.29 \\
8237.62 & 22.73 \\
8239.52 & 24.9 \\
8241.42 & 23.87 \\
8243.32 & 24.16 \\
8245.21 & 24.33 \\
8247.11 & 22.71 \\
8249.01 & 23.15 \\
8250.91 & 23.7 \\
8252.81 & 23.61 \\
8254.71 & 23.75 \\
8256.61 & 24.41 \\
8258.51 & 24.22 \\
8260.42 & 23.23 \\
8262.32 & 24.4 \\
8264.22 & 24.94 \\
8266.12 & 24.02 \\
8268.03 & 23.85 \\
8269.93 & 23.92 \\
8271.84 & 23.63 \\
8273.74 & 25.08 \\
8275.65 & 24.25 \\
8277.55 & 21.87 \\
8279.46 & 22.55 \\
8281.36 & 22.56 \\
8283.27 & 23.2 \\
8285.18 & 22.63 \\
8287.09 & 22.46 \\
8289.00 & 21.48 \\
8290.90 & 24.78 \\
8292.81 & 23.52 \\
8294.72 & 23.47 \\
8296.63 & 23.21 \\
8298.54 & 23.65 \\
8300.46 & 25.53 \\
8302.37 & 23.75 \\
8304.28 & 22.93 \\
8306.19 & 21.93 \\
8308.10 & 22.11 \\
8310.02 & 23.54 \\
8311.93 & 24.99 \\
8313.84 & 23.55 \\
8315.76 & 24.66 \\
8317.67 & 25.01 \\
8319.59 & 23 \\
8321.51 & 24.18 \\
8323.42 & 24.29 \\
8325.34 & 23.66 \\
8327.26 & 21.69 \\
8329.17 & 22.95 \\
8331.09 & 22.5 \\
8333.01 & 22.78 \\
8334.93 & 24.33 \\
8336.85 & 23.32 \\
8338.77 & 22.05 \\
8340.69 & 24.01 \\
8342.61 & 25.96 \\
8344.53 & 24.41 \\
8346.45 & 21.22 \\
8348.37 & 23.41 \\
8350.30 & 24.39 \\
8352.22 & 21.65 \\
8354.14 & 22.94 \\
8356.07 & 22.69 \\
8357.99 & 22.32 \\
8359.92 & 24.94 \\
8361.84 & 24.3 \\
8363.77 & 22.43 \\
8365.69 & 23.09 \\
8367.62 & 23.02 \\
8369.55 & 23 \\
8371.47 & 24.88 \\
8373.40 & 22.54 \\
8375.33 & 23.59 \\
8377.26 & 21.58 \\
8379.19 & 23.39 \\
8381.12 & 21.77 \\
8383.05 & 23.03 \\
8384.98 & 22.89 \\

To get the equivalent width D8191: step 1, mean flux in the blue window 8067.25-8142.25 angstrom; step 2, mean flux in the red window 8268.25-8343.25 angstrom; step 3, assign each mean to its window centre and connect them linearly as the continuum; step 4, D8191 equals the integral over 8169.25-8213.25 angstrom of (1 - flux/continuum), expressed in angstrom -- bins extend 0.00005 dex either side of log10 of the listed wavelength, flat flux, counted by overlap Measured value 1.0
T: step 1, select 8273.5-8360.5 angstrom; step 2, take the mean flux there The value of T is 23.4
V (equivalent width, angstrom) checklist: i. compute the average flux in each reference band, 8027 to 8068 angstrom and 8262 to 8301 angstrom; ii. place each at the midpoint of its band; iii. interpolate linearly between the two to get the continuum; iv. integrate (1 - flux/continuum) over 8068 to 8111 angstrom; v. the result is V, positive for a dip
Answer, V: 0.6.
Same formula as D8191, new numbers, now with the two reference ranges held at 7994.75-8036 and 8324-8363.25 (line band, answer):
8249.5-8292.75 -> -0.11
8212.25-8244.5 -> 0.46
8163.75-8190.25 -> 0.55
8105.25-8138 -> -0.92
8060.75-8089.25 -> 0.05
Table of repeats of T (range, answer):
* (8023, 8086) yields 24.2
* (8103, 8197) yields 24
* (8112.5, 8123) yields 24.4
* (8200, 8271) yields 23.6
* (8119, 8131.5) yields 24.6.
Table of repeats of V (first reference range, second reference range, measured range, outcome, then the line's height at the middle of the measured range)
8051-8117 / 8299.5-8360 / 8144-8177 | 0.2 angstrom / 23.9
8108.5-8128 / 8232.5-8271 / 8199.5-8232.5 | 0.8 angstrom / 24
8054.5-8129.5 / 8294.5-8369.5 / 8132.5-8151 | -0.5 angstrom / 24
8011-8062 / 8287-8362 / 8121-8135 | -0.5 angstrom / 24.1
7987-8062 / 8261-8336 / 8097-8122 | -0.1 angstrom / 24.1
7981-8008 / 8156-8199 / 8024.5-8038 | 0.0 angstrom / 24.1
